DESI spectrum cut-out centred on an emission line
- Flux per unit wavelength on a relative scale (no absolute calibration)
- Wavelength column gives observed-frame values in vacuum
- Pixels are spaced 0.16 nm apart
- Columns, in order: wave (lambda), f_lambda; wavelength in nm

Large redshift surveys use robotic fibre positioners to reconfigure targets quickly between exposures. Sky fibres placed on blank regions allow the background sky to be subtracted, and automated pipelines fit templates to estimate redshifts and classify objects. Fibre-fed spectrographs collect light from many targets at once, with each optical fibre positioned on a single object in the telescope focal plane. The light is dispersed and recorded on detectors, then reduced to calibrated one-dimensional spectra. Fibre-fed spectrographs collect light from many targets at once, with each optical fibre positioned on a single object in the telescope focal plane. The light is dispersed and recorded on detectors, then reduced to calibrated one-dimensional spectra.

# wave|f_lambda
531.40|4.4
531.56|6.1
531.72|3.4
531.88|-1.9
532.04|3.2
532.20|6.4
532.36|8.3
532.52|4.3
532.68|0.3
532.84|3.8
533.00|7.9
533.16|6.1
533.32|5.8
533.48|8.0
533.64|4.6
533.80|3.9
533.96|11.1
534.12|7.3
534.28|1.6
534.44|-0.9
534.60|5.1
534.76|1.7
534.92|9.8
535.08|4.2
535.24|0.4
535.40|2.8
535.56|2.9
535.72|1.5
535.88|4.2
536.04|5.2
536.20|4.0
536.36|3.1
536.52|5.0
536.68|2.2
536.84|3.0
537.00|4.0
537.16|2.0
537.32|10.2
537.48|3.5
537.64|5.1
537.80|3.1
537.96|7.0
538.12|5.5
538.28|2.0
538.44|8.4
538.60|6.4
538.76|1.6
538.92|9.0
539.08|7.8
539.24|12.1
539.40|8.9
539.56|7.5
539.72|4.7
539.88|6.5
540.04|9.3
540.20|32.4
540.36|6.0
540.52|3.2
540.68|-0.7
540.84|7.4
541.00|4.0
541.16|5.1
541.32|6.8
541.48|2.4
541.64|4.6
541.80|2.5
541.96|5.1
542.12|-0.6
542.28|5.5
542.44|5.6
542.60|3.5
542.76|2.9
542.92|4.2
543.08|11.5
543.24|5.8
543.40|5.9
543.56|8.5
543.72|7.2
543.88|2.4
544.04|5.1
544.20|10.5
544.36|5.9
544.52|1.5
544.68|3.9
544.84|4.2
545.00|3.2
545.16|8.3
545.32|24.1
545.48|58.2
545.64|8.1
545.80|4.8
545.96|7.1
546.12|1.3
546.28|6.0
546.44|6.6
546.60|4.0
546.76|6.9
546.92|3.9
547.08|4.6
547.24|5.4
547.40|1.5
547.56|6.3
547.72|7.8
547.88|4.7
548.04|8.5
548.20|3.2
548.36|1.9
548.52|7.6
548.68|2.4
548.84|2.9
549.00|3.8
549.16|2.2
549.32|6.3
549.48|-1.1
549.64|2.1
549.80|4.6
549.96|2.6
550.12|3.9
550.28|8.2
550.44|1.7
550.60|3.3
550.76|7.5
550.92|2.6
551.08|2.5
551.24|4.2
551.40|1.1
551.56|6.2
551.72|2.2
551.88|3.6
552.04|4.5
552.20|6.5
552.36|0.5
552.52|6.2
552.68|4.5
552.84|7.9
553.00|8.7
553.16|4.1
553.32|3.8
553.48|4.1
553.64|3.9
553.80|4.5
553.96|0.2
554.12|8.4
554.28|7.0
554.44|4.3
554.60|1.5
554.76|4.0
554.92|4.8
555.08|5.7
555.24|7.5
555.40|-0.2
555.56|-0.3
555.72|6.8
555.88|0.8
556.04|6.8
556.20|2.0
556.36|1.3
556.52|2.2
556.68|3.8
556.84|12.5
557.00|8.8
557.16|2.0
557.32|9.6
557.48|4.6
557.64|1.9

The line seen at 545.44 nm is [O III]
